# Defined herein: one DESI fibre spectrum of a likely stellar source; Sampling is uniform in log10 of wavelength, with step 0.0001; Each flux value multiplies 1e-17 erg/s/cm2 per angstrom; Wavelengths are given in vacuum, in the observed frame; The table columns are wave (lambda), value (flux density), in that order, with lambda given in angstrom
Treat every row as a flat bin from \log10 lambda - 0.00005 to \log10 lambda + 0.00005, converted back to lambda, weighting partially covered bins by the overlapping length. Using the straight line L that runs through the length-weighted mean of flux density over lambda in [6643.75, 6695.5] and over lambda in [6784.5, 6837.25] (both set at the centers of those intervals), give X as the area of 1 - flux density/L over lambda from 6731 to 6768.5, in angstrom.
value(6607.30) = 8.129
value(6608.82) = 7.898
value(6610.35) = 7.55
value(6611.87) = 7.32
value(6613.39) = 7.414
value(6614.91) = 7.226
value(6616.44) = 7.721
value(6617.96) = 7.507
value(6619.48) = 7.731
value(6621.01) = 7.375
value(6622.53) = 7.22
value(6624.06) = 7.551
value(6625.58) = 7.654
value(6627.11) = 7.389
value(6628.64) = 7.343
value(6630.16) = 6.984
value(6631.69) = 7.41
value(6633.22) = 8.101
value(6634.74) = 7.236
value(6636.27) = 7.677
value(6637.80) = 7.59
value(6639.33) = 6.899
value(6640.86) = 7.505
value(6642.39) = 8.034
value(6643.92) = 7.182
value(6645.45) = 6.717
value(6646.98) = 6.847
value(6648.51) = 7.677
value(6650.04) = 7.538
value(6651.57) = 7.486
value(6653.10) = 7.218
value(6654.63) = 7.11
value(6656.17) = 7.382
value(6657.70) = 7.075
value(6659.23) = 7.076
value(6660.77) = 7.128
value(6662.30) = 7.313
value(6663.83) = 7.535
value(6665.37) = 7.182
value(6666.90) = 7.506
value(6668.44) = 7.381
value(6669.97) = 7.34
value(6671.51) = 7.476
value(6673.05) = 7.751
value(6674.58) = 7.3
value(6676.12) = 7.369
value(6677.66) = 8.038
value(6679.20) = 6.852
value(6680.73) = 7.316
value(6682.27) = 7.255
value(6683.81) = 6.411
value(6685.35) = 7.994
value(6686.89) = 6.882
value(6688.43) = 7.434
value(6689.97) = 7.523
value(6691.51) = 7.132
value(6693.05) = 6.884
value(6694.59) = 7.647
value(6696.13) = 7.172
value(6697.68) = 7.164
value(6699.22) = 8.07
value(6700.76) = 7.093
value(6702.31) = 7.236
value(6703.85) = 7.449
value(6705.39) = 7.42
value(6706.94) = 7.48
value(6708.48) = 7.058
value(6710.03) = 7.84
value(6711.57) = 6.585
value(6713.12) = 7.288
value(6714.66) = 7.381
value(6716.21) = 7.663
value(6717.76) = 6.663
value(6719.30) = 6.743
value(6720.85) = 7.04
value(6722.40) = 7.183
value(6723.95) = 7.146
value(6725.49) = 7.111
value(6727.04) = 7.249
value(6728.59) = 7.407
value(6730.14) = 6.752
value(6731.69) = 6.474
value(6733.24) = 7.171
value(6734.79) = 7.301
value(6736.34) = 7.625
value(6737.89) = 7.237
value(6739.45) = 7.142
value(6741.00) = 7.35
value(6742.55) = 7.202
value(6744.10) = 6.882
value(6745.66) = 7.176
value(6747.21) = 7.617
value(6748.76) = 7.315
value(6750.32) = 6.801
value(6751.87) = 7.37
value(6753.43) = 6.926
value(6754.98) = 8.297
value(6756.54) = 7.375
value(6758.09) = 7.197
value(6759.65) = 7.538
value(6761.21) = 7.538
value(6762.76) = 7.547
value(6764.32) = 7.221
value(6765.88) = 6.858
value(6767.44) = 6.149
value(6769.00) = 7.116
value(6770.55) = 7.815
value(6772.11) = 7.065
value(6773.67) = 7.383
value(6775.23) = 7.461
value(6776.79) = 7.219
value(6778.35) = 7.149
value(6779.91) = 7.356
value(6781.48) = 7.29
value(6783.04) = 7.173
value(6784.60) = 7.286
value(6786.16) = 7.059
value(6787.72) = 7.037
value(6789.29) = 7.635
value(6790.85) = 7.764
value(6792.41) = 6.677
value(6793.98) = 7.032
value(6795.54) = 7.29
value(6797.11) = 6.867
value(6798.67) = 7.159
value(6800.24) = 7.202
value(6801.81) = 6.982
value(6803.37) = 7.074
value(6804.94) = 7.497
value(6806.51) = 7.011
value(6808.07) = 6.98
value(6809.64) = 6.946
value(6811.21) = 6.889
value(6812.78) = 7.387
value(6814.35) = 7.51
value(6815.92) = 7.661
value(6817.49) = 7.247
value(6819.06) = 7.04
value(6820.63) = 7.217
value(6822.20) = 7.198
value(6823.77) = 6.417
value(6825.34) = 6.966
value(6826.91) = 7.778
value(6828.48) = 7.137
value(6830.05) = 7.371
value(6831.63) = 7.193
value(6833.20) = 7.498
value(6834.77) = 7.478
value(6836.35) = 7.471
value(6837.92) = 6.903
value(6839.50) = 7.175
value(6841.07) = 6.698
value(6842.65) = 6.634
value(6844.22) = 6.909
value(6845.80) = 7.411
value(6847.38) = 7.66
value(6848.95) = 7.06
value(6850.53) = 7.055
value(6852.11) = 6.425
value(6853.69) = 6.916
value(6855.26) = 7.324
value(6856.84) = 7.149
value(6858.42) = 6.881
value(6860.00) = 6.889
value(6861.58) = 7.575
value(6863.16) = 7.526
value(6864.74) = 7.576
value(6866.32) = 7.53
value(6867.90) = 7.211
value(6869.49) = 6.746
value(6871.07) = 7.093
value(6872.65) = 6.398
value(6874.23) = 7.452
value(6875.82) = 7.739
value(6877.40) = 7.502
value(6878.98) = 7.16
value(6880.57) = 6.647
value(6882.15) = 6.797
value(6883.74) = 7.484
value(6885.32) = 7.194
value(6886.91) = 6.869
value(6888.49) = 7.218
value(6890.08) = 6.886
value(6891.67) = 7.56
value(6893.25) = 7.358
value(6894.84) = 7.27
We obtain 0.11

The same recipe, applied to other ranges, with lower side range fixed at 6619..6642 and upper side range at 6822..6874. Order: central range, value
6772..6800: 0.0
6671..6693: 0.2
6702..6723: 0.3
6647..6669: 0.3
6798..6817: 0.0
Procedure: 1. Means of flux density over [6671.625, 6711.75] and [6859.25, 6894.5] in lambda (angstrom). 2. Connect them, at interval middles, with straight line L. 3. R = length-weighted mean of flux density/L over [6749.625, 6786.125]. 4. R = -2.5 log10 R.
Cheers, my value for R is 0.00 mag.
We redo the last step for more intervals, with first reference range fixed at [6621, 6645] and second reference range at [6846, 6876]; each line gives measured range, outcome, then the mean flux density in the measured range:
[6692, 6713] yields 0.01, 7.31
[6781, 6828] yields 0.01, 7.18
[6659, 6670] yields 0.01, 7.32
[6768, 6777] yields -0.01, 7.33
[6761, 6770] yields 0.03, 7.07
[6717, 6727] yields 0.05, 7.01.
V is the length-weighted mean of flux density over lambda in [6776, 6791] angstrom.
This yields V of 7.28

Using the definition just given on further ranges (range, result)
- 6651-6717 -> 7.32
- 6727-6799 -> 7.22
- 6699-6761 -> 7.24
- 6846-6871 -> 7.17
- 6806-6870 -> 7.16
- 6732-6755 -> 7.24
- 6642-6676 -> 7.32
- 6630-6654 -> 7.39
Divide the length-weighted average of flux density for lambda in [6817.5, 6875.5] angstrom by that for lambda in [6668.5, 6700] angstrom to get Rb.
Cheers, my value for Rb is 0.97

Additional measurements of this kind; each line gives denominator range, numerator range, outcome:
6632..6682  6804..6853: 0.97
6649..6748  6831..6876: 0.98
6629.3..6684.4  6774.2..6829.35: 0.98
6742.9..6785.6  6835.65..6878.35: 0.98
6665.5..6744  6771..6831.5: 0.99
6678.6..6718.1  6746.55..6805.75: 1.00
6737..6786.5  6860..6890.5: 0.99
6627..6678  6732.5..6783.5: 0.99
